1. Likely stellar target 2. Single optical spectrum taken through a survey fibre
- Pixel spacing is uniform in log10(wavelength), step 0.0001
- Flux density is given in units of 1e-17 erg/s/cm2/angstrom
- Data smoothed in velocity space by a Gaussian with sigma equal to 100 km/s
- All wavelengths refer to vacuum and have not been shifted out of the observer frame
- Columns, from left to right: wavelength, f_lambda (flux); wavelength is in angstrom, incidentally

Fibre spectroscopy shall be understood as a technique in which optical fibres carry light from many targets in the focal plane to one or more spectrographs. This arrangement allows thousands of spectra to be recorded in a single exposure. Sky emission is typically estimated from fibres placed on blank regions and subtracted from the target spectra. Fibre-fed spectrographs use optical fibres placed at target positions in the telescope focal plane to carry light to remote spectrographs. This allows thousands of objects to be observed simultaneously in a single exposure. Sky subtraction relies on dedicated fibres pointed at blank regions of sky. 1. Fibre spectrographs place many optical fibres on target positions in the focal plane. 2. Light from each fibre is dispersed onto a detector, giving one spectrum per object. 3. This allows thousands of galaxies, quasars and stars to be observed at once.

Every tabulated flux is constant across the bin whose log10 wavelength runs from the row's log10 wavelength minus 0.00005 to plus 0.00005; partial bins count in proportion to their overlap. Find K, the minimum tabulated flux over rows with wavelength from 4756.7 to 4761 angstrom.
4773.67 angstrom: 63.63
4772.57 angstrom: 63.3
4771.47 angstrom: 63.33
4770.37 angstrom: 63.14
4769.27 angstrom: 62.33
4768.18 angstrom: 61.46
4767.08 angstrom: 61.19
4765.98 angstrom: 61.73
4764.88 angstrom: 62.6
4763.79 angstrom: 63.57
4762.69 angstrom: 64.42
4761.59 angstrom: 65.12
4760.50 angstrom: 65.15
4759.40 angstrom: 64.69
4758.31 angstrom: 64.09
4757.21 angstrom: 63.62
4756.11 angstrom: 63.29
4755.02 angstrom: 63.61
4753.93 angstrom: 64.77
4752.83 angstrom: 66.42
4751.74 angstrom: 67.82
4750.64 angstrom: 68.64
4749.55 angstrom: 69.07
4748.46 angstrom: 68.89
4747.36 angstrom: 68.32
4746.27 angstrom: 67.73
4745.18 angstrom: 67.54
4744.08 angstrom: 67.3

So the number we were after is 63.62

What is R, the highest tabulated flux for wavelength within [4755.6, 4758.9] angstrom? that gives 64.09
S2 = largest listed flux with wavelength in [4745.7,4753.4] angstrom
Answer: 69.07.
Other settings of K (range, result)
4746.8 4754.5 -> 64.77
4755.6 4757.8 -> 63.29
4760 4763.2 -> 64.42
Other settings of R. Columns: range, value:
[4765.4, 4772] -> 63.33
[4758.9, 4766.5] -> 65.15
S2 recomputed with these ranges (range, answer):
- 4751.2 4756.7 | 67.82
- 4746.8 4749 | 68.89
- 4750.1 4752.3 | 68.64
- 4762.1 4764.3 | 64.42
